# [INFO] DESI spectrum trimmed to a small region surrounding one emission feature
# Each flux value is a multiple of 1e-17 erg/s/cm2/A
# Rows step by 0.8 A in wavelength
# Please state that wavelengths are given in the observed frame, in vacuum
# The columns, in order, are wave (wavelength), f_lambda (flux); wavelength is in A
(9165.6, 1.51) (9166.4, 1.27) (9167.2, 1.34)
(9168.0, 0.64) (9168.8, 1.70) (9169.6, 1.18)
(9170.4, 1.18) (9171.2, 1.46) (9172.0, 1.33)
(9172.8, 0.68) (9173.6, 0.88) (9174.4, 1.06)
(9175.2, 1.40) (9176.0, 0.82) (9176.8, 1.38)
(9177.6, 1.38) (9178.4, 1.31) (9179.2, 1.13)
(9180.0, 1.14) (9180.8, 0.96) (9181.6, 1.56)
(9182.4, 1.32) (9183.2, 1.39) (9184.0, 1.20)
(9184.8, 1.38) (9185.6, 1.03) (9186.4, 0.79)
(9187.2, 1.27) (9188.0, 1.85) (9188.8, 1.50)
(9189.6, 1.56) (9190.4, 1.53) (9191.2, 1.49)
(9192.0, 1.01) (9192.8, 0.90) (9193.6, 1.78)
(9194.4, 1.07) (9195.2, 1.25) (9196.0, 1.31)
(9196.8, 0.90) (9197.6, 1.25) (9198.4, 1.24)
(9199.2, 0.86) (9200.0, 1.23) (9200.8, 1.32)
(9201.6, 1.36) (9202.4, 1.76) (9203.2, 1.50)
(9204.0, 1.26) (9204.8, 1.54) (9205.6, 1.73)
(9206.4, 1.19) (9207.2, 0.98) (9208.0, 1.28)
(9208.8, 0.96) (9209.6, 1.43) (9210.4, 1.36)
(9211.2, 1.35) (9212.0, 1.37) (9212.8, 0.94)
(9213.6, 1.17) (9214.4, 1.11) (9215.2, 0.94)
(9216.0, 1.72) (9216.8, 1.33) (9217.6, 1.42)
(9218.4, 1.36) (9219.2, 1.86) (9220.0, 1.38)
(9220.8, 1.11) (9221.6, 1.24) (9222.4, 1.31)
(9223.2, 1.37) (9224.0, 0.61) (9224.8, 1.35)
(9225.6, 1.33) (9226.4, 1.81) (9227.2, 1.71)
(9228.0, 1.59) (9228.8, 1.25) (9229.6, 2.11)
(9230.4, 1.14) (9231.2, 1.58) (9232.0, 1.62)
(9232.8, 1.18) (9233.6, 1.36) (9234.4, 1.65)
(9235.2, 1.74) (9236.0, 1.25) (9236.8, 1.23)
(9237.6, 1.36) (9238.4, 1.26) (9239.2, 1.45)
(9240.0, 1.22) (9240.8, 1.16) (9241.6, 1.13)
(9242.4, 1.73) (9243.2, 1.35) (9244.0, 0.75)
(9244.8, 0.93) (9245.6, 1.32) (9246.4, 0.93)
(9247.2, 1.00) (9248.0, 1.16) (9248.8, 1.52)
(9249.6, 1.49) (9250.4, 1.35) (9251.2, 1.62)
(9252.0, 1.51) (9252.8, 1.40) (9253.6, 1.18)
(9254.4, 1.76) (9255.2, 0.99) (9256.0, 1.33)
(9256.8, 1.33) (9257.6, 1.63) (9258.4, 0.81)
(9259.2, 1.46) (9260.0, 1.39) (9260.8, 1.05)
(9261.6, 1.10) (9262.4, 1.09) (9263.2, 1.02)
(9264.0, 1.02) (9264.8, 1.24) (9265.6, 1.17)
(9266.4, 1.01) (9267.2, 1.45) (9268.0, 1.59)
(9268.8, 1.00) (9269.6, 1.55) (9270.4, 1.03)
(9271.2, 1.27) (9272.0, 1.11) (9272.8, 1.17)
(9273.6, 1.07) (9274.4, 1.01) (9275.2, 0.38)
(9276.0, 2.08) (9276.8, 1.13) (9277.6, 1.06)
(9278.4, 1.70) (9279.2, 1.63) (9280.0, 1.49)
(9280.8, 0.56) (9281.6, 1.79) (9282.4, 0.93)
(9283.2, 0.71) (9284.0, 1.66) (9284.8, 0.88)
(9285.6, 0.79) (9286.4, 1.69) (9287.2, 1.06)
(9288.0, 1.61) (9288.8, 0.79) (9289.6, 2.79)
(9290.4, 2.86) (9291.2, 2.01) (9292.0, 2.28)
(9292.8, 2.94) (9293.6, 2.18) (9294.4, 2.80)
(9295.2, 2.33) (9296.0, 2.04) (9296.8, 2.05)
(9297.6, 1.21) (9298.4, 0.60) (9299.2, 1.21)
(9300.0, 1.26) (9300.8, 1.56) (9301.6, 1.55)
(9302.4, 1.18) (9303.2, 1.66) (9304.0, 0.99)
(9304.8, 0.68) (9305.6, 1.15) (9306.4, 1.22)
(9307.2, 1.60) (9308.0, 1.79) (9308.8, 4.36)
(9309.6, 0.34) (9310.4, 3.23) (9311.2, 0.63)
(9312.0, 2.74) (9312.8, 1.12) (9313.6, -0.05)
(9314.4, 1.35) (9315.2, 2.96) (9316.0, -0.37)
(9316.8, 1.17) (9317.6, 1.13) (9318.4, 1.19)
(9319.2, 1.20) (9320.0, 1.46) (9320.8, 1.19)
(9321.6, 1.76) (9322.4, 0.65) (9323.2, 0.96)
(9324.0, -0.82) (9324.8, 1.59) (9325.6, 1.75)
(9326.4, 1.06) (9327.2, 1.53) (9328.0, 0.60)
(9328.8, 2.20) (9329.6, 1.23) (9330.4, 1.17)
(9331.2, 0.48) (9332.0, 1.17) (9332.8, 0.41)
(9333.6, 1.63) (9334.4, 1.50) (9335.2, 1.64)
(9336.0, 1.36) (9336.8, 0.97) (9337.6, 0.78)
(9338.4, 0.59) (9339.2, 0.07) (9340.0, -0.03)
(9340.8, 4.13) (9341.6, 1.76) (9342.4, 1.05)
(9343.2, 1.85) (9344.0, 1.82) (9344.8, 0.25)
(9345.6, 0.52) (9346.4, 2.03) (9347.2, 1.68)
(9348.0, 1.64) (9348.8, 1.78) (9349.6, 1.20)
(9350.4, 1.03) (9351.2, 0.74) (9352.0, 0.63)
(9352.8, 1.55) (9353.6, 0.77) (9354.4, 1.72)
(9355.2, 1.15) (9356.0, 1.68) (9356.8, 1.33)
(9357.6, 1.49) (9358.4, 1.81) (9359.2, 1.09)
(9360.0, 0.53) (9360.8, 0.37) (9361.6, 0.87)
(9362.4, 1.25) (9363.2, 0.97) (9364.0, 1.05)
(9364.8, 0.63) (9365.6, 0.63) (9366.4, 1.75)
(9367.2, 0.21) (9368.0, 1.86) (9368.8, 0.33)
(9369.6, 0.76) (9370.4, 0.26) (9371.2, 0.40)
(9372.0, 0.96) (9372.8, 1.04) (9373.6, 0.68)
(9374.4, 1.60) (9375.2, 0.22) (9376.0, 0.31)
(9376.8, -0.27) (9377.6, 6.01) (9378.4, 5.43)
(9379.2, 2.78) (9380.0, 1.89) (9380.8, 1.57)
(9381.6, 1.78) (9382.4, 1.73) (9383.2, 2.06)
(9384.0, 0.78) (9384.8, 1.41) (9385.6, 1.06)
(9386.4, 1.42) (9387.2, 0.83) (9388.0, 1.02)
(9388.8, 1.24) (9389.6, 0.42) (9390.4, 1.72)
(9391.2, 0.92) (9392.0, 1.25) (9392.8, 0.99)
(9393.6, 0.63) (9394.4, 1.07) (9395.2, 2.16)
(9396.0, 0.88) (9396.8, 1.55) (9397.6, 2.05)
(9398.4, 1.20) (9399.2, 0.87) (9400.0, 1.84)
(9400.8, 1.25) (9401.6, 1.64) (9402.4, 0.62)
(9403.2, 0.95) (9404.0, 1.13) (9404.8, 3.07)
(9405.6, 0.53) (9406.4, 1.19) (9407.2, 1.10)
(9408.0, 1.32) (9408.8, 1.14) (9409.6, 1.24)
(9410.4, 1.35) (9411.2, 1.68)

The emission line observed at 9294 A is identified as [S II]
